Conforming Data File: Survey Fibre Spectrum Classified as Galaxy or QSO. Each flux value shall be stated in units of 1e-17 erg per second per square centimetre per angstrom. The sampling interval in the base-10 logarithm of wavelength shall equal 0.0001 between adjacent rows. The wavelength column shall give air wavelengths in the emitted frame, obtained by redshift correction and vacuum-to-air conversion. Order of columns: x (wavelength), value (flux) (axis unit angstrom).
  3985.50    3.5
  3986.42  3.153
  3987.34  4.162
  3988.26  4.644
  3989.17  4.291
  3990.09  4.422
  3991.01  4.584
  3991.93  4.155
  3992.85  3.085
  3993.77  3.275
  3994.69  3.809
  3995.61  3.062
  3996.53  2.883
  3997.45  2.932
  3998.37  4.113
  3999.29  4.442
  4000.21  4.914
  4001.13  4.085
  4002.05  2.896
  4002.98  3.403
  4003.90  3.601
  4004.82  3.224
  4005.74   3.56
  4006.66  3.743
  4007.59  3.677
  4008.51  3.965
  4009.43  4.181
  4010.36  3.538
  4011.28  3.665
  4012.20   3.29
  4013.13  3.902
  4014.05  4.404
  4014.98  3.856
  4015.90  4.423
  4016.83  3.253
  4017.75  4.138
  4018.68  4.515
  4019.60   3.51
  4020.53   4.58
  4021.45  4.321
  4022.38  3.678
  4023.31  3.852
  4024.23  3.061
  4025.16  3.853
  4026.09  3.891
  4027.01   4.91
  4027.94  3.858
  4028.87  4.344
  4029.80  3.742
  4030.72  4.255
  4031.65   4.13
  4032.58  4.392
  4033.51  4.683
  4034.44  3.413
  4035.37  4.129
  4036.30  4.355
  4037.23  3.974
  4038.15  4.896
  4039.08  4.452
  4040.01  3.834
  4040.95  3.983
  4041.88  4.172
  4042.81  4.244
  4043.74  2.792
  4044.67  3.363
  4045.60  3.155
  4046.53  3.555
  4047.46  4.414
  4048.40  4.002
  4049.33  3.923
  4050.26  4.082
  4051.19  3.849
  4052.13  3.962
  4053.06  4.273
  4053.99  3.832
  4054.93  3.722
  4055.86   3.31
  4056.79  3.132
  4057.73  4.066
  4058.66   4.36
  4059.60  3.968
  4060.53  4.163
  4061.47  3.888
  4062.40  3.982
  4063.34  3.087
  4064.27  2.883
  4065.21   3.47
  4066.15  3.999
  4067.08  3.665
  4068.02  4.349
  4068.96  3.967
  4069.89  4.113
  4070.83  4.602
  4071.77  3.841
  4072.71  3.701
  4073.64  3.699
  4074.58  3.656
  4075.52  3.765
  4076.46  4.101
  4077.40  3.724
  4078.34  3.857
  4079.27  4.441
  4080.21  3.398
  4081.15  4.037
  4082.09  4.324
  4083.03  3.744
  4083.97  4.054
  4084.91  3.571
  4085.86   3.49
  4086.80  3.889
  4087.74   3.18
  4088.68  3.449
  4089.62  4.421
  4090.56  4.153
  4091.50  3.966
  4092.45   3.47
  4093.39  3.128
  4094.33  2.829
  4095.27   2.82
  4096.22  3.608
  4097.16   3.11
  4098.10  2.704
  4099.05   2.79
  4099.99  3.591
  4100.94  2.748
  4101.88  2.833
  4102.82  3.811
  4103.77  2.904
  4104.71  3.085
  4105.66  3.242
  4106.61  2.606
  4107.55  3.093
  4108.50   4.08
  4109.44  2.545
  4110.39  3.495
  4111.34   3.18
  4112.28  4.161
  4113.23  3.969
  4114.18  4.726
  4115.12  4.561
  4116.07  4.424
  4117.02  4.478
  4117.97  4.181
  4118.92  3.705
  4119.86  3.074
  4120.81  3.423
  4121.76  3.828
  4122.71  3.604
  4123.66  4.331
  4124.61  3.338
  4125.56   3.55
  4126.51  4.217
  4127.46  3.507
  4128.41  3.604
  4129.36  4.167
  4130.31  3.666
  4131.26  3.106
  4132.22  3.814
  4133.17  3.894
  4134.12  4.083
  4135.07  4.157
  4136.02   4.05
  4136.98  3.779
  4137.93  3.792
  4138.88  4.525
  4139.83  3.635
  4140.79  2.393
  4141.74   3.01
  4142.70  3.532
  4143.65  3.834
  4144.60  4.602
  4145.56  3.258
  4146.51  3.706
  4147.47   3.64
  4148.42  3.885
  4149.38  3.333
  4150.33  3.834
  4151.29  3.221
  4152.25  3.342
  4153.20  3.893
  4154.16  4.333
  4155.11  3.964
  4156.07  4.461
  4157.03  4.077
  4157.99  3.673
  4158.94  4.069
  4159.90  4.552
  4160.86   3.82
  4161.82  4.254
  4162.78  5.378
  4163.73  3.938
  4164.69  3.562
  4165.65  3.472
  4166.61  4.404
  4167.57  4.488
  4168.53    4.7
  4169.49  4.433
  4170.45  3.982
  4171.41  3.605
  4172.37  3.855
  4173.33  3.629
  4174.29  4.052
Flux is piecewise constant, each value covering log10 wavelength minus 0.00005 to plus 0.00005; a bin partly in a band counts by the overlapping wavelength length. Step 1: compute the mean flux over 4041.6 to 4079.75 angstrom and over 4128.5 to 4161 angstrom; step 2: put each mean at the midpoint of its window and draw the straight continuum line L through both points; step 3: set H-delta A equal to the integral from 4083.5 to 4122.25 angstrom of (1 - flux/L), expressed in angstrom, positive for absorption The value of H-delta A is 2.96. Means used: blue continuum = 3.83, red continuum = 3.79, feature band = 3.52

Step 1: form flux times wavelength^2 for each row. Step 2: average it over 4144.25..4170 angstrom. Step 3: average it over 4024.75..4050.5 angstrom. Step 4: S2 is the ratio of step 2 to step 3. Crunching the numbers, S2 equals 1.1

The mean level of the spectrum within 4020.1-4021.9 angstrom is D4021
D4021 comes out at 4.46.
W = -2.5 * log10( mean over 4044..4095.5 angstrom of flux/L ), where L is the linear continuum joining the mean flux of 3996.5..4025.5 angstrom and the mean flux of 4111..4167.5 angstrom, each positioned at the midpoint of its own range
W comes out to 0.02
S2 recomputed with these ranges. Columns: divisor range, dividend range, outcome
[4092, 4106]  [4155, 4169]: 1.39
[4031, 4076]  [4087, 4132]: 0.93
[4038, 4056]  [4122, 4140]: 1.03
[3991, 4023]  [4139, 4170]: 1.11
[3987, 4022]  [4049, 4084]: 1.03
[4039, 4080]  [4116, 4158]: 1.02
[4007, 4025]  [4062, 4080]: 1.01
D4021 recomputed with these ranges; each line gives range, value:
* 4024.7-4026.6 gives 3.91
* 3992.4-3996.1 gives 3.3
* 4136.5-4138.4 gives 3.78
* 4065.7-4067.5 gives 3.85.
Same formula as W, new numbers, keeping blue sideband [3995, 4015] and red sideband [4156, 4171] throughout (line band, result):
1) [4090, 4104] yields 0.223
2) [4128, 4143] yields 0.112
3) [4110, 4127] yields 0.040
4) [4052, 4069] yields 0.024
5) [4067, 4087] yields 0.002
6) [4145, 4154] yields 0.154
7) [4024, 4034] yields -0.097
